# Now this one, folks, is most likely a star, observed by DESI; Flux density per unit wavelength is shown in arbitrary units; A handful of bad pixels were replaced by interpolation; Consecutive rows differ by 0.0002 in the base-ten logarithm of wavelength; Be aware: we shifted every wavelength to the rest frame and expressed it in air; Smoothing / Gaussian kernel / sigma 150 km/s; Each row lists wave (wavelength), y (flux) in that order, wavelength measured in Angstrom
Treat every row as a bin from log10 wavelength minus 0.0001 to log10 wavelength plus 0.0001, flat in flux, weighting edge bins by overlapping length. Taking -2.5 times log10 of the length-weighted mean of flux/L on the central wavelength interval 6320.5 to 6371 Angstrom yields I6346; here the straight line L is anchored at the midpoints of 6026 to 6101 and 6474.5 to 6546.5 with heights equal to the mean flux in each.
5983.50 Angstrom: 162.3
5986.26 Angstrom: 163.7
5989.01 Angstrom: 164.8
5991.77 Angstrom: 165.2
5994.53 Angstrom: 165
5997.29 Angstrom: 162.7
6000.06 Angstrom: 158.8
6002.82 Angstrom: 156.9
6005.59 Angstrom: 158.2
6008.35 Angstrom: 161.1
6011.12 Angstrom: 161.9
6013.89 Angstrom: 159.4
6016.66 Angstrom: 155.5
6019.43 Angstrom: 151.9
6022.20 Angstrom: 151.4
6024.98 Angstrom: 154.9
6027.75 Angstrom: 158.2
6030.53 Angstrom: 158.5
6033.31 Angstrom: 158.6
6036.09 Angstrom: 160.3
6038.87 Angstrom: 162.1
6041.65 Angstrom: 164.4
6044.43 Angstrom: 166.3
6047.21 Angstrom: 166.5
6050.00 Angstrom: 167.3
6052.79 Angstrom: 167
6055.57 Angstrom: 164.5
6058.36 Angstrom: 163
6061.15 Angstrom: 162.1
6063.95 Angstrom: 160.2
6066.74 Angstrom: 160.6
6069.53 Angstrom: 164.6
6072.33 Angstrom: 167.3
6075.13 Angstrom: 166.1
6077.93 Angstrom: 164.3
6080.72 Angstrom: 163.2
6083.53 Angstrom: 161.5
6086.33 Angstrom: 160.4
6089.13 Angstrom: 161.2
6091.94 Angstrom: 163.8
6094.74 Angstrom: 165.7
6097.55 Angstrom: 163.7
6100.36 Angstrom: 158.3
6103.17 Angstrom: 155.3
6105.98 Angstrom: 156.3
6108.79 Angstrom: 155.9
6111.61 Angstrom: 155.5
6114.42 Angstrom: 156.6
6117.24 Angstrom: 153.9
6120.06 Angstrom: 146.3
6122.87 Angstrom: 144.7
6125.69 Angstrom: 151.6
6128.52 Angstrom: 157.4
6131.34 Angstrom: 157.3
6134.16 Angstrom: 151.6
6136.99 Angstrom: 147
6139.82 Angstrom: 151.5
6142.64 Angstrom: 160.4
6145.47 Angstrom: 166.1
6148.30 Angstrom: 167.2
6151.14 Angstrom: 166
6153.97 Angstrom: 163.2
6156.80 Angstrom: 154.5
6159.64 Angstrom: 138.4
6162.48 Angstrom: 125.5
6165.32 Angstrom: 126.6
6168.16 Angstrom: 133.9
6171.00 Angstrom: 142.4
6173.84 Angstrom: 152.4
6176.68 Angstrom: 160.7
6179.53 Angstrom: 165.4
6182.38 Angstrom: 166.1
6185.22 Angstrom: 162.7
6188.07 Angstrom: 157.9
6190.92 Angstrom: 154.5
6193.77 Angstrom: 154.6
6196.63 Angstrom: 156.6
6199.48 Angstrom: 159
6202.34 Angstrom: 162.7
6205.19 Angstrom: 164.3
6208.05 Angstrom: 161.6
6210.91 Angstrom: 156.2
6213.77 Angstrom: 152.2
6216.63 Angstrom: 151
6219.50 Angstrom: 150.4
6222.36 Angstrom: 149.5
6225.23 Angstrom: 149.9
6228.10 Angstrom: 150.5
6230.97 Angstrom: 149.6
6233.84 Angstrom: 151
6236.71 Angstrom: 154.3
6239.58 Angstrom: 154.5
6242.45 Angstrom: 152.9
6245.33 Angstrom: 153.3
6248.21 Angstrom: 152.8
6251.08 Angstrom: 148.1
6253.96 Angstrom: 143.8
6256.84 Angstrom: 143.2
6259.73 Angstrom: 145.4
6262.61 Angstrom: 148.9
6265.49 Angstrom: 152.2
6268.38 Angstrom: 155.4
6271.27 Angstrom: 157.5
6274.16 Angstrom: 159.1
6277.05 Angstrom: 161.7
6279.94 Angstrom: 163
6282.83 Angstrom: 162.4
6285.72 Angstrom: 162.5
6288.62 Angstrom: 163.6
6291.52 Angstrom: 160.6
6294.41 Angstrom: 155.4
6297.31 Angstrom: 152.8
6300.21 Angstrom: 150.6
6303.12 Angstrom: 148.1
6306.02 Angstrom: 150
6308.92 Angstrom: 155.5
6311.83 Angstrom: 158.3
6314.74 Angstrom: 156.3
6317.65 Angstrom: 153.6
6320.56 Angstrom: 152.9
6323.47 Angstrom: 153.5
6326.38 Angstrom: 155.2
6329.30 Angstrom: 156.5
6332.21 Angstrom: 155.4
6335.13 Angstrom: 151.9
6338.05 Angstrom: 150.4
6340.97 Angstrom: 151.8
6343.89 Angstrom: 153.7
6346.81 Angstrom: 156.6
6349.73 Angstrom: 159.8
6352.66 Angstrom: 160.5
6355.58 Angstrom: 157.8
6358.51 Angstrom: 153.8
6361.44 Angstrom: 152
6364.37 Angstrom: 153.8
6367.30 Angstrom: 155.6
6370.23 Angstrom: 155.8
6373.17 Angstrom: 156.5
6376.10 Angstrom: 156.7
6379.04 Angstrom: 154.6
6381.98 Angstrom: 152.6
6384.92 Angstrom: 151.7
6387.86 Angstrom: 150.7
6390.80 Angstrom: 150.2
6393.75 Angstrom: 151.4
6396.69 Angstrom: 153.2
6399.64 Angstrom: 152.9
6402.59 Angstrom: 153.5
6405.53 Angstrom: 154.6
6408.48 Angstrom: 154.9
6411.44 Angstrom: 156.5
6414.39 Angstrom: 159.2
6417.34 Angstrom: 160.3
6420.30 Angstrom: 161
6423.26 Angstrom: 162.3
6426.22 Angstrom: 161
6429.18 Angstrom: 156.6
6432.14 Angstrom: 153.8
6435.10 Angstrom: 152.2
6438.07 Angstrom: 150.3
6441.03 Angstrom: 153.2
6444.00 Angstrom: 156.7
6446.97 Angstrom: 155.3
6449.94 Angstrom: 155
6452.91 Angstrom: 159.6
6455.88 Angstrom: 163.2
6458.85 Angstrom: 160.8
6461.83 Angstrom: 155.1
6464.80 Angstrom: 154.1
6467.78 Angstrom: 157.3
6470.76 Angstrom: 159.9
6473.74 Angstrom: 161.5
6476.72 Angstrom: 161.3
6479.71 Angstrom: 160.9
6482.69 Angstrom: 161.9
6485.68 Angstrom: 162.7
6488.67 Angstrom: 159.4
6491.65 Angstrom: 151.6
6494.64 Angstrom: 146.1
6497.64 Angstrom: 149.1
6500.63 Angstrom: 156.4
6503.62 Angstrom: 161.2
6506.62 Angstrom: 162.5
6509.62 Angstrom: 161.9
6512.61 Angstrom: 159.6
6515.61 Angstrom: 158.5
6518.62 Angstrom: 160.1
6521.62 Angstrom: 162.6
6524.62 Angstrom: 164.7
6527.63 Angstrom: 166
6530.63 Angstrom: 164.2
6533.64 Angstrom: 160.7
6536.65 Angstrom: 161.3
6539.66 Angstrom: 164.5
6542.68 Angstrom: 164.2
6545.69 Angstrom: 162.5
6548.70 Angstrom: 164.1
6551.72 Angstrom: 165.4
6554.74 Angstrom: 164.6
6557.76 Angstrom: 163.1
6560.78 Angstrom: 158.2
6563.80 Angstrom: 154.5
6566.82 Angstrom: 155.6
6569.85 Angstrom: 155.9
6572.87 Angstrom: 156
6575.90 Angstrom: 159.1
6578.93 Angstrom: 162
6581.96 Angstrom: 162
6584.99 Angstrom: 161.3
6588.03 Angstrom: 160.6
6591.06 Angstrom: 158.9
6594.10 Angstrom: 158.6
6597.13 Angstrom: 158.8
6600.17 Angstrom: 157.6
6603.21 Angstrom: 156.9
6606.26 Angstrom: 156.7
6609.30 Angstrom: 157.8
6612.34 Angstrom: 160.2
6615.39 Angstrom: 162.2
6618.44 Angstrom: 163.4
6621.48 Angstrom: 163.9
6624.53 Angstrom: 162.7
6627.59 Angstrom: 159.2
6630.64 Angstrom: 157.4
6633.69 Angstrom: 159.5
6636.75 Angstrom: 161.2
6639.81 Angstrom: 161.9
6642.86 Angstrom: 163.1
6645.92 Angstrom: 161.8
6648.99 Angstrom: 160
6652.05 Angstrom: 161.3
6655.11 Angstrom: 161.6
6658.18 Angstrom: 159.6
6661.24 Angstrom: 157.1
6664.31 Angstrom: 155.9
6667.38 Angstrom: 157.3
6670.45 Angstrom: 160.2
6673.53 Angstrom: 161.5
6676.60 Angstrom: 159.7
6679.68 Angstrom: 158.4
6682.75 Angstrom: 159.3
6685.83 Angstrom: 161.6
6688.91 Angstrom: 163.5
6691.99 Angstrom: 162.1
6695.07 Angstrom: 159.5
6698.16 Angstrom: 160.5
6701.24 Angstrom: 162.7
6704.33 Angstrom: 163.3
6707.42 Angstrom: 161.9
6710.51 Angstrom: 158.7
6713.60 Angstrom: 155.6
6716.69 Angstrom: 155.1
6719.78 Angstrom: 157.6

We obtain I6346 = 0.04 mag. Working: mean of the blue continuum 163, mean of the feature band 155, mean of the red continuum 160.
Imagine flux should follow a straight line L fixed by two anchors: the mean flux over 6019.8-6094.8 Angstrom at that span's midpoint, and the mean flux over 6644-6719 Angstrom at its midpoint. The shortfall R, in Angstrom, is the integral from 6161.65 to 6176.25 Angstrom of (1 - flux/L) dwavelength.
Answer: 2.1 Angstrom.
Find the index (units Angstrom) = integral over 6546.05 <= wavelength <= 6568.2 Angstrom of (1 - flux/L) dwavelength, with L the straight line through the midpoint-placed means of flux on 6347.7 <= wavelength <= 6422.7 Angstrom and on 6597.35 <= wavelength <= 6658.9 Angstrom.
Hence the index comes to -0.3 Angstrom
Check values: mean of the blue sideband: 155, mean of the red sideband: 160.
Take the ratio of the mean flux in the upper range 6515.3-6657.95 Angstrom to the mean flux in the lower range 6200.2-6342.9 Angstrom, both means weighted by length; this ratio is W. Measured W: 1.04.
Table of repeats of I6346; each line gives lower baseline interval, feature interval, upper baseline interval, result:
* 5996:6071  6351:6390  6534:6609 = 0.04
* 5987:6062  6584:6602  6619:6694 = 0.01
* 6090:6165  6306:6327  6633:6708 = 0.01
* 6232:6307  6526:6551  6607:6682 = -0.03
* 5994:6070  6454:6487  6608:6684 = 0.00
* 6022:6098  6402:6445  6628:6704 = 0.03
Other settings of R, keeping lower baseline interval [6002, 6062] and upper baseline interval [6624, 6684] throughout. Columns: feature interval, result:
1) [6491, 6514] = 0.55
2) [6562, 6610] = 0.50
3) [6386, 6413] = 1.19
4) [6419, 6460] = 0.75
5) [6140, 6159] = -0.09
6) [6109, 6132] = 1.07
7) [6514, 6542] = -0.44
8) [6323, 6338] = 0.56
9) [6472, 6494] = 0.09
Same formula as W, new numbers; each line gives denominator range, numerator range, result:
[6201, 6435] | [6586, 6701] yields 1.03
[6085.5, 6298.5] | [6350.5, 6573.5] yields 1.02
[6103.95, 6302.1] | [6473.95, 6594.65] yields 1.04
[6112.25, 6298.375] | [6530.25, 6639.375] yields 1.04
